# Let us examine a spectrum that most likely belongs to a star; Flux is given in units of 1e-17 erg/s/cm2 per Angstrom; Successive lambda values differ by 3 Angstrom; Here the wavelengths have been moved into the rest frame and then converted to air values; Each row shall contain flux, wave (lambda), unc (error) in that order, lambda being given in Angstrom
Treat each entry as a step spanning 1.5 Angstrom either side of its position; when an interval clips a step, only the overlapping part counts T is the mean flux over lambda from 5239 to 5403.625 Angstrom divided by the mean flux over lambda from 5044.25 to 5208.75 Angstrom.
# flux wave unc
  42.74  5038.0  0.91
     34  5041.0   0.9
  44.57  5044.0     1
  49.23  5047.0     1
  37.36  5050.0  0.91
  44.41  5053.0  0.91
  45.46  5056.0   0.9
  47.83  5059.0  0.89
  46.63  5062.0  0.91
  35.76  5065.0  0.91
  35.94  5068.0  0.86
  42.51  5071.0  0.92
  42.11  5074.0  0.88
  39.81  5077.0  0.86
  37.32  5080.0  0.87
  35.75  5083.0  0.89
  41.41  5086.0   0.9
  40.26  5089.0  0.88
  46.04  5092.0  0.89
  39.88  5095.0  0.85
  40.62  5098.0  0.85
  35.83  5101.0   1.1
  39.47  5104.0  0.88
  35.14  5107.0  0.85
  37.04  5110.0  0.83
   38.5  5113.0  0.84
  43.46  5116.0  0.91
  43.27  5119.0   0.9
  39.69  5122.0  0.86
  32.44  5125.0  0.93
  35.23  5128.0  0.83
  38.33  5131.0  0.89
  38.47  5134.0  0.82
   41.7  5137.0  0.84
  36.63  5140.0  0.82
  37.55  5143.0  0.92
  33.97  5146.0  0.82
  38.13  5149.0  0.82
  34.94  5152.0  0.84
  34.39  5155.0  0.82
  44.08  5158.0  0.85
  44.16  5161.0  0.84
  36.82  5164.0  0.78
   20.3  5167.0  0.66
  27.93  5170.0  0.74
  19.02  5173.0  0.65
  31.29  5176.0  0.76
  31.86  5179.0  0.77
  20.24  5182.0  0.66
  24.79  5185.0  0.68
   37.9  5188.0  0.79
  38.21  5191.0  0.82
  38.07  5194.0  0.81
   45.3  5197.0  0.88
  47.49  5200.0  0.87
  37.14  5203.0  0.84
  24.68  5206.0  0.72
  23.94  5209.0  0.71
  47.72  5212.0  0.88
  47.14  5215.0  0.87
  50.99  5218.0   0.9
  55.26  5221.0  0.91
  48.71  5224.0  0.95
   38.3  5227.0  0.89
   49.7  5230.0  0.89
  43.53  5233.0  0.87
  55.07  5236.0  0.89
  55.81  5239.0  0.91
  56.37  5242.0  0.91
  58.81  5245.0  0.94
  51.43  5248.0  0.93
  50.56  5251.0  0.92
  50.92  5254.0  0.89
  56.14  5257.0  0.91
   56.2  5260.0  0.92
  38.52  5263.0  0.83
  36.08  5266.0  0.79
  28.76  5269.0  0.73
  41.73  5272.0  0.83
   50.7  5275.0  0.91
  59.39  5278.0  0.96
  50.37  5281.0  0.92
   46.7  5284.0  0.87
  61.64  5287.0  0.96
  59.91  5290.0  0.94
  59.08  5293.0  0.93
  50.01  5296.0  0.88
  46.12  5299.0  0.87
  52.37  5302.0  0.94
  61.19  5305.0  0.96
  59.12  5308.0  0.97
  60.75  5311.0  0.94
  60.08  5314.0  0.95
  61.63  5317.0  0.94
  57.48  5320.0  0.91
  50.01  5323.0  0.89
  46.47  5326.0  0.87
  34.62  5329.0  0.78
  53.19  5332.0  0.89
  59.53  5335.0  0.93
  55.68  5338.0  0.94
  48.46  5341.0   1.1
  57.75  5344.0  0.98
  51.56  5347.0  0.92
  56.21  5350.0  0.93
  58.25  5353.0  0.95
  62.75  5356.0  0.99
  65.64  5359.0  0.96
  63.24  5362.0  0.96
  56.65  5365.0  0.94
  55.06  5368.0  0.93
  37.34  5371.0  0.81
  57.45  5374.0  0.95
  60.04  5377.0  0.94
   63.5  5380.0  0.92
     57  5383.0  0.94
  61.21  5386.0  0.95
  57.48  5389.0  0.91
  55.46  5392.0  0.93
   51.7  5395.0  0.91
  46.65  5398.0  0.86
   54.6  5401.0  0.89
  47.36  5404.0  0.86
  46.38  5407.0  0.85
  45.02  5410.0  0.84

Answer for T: 1.43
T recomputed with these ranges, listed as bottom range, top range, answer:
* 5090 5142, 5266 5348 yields 1.35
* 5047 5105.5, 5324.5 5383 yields 1.34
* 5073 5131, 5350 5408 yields 1.43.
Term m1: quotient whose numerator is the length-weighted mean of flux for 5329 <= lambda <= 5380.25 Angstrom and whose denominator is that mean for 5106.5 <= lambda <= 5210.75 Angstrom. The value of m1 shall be 1.58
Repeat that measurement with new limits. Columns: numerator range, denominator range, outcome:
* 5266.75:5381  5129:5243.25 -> 1.39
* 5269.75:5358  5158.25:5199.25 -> 1.66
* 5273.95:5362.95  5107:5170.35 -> 1.49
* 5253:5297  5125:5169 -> 1.36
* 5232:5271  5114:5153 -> 1.29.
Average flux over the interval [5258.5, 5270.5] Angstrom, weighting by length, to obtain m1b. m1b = 39.9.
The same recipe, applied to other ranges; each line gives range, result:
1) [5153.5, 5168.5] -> 36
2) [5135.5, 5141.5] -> 39.2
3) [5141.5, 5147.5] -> 35.8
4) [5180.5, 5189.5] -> 27.6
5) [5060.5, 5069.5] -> 39.4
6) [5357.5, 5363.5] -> 64.4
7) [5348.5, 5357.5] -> 59.1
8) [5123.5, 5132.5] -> 35.3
